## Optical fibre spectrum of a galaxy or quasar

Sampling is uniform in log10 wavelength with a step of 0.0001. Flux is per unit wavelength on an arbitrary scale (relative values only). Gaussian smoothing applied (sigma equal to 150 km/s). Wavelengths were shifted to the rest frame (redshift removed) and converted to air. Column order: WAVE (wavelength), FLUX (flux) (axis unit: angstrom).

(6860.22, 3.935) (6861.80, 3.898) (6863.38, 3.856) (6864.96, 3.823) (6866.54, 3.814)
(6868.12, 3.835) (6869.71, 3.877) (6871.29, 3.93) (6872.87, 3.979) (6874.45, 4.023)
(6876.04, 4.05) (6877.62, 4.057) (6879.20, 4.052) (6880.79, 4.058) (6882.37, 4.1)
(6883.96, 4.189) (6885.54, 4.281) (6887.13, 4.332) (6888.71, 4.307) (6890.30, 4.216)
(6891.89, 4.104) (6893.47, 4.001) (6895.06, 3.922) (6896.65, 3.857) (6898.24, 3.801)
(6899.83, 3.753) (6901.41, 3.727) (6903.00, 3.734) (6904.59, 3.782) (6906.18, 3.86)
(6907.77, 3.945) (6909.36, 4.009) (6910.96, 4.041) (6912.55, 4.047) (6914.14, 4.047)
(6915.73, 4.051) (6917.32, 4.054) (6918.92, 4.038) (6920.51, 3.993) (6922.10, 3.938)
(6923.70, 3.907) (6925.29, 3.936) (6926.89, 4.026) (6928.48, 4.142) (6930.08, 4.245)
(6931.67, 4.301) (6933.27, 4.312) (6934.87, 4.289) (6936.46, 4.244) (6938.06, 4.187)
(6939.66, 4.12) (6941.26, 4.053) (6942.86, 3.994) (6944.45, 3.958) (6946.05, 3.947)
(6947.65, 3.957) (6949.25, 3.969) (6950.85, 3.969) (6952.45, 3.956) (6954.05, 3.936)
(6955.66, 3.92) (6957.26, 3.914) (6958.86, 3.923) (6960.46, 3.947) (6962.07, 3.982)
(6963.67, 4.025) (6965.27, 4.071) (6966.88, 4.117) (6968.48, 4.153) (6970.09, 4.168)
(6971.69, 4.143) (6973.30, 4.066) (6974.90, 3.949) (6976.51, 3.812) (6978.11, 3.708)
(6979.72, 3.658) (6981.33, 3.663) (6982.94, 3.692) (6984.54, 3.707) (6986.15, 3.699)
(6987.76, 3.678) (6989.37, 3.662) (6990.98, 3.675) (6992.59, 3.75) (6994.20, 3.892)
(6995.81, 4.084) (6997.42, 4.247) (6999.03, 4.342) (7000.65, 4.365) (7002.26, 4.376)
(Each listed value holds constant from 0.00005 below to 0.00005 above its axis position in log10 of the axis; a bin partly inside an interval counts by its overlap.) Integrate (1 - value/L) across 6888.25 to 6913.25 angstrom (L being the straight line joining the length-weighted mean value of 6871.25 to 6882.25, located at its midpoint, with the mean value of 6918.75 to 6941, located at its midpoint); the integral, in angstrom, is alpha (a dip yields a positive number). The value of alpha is 0.8 angstrom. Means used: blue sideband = 4.03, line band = 3.94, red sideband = 4.12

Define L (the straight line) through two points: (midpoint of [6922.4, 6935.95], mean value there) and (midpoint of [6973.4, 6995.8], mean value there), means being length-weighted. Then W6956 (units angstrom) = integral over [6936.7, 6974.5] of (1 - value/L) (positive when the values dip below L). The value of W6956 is -0.6 angstrom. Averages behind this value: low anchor 4.14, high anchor 3.76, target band 4.02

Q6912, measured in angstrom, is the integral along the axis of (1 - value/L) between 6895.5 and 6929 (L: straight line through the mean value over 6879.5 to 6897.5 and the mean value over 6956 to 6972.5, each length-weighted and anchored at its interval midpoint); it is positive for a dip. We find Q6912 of 1.3 angstrom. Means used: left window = 4.12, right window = 4.04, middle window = 3.94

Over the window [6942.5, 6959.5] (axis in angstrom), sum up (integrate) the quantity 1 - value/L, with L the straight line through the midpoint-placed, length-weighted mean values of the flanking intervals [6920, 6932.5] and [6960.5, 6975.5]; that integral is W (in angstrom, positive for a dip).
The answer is 0.50 angstrom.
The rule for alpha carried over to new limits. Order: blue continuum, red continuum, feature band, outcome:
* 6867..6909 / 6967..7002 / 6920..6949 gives -0.9 angstrom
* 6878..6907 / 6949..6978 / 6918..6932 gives -0.2 angstrom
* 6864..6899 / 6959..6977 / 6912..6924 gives 0.1 angstrom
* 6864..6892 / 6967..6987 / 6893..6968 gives -0.8 angstrom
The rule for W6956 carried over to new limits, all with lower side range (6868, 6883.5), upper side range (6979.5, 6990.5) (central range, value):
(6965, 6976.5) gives -1.1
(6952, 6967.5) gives -0.9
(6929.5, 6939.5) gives -1.1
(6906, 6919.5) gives -0.4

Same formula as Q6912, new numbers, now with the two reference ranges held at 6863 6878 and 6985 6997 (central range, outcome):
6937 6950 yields -0.6 angstrom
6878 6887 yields -0.5 angstrom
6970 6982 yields -0.2 angstrom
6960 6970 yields -0.6 angstrom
